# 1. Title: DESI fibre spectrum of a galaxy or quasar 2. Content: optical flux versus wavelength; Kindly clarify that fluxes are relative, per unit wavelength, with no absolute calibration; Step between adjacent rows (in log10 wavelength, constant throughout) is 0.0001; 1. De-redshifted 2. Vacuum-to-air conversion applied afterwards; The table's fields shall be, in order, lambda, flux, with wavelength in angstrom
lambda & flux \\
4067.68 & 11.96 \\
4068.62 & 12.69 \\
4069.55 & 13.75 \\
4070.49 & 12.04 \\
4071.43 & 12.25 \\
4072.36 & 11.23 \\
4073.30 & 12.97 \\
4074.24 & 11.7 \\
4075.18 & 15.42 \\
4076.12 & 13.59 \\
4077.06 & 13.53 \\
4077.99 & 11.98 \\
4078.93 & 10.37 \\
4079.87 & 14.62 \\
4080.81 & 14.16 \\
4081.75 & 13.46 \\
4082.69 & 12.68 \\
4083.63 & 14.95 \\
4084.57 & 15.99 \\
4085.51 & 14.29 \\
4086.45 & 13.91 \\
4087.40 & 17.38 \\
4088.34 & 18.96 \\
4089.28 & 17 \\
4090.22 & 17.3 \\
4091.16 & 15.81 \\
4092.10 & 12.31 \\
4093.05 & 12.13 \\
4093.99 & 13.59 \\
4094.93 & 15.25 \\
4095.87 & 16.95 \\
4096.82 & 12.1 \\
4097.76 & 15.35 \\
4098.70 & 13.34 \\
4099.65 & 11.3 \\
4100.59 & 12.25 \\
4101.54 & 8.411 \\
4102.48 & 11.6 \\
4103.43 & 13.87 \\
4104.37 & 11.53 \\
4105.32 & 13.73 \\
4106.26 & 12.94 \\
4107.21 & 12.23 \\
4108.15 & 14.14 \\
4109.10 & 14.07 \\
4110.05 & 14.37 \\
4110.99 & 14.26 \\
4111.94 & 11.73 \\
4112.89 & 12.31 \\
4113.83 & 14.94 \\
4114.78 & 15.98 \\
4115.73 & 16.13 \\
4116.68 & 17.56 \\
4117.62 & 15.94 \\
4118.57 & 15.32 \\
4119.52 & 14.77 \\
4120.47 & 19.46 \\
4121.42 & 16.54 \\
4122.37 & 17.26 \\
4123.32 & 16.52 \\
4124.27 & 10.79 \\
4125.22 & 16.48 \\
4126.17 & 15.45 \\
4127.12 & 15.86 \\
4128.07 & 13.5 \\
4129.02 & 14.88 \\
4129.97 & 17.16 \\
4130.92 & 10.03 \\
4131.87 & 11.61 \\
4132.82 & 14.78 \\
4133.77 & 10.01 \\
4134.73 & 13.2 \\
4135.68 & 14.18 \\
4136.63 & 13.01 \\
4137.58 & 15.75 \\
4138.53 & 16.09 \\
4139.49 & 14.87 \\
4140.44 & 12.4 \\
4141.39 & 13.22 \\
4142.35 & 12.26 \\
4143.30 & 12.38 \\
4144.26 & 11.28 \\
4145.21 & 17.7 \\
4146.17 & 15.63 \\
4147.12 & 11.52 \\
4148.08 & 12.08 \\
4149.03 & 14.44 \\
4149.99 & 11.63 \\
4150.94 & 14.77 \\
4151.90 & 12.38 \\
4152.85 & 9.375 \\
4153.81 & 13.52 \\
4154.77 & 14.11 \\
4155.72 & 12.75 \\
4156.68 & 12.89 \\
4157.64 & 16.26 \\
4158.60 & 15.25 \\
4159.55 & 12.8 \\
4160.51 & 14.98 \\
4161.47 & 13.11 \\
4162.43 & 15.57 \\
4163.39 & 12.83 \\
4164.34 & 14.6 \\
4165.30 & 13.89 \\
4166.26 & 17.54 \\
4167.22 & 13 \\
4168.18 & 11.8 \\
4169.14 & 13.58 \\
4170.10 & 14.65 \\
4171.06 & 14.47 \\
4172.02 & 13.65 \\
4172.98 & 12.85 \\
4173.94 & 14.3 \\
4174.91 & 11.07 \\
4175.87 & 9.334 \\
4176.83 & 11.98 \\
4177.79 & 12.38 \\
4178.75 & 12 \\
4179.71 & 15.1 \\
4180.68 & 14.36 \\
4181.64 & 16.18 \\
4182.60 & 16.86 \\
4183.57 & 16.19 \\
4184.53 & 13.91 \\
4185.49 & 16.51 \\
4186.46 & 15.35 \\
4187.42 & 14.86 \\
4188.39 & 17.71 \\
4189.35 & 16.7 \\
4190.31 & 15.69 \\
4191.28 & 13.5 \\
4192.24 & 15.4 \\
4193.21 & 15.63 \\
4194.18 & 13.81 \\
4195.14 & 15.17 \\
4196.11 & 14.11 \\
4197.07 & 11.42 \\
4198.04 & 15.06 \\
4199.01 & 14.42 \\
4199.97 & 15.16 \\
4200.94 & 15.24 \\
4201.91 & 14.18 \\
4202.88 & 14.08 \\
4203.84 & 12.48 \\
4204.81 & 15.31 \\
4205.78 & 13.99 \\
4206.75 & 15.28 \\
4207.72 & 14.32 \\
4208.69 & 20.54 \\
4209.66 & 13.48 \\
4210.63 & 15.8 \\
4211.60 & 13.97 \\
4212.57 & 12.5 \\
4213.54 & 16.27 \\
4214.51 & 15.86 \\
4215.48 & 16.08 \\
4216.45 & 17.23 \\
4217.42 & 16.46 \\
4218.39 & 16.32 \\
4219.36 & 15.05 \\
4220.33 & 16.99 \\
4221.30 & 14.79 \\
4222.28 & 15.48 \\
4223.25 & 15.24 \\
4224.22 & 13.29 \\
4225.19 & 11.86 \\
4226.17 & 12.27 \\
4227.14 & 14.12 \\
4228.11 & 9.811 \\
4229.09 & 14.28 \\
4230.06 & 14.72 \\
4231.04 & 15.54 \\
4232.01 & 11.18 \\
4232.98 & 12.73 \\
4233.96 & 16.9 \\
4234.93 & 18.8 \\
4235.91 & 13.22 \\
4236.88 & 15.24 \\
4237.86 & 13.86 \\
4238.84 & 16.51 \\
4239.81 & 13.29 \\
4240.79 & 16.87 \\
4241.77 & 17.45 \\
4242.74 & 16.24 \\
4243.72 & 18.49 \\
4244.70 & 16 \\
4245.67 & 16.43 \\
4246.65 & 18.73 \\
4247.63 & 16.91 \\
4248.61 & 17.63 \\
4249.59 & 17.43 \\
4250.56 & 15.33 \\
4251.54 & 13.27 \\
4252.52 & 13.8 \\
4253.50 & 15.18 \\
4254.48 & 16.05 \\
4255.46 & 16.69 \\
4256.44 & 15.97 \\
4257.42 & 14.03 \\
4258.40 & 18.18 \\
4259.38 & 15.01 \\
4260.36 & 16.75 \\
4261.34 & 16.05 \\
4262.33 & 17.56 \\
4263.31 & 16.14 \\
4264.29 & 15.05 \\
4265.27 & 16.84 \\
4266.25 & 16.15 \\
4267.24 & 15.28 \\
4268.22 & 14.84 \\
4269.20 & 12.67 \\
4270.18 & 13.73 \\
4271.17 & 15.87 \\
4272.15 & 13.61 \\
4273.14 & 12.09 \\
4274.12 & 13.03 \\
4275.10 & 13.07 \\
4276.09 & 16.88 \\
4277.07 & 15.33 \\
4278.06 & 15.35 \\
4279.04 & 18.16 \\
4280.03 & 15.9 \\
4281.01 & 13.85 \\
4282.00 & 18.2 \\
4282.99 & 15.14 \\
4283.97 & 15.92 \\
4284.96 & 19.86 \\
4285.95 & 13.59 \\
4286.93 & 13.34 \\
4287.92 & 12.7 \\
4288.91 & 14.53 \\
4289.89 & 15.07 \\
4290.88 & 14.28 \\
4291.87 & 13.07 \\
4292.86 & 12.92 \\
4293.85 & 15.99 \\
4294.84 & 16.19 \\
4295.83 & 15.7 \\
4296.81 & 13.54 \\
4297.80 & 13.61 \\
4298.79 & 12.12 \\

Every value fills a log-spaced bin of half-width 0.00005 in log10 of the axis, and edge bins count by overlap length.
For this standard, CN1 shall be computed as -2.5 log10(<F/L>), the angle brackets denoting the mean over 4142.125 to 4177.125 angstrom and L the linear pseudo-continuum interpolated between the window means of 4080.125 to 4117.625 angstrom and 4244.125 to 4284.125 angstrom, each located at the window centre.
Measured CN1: 0.10 mag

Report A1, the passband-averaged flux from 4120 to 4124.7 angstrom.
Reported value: 16.2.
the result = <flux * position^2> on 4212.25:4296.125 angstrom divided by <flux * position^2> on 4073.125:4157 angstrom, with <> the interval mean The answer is 1.2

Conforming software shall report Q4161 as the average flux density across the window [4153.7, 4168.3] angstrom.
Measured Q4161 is 14.1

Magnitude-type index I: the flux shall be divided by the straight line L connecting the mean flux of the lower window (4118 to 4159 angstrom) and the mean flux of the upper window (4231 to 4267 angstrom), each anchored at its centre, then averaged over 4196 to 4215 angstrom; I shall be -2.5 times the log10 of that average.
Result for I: 0.03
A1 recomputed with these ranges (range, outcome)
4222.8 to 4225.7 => 13.4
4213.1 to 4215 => 16.1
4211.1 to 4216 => 15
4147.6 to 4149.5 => 13.3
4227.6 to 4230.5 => 12.9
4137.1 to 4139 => 16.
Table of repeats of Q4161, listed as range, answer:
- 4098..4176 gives 13.8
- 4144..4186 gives 13.8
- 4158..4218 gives 14.6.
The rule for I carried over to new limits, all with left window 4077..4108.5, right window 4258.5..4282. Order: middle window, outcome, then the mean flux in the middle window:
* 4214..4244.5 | -0.007 mag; 15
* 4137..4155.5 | 0.065 mag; 13.4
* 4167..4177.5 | 0.136 mag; 12.8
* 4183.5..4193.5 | -0.069 mag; 15.6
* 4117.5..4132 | -0.080 mag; 15.2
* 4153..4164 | 0.037 mag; 13.9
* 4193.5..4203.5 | 0.032 mag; 14.3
